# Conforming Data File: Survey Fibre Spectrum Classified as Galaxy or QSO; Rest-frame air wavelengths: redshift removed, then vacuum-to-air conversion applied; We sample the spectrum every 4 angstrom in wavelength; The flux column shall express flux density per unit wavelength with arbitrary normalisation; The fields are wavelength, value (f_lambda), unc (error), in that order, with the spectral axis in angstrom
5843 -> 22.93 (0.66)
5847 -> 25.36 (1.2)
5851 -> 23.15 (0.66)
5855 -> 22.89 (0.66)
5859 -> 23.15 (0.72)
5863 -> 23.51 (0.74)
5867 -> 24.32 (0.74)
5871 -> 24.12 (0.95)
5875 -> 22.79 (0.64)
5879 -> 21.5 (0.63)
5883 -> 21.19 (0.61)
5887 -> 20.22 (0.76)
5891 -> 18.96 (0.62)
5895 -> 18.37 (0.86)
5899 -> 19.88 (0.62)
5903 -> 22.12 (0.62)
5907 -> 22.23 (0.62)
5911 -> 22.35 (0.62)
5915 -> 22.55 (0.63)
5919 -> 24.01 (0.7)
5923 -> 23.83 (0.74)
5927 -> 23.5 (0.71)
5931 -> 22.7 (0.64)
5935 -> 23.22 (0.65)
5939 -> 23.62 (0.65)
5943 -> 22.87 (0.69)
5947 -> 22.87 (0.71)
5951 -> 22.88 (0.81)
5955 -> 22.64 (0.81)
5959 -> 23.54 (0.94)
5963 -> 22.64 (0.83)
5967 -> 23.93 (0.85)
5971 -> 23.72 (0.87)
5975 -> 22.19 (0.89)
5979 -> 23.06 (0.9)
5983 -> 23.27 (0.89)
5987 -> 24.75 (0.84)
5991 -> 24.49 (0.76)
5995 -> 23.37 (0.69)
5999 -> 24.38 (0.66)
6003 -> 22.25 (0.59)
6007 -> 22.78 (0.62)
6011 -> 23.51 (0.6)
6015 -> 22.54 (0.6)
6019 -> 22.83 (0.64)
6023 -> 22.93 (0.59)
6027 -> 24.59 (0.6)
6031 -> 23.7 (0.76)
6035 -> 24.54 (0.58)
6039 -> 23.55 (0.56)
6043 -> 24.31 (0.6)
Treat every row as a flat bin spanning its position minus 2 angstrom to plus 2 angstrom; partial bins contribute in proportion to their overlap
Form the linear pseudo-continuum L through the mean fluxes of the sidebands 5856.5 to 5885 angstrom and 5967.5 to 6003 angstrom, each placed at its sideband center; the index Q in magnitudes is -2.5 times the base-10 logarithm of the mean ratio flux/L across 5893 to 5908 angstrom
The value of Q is 0.128 mag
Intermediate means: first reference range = 22.9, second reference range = 23.6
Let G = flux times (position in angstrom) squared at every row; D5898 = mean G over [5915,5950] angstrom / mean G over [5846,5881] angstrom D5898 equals 1.02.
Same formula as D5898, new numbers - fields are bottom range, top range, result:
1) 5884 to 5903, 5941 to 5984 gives 1.19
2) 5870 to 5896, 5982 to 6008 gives 1.17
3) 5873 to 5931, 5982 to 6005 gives 1.13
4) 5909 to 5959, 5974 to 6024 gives 1.03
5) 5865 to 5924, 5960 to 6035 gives 1.11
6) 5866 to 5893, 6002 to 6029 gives 1.11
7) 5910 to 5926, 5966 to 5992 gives 1.04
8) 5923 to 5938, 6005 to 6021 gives 1.01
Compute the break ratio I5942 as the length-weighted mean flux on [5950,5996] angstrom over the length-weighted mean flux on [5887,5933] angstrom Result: 1.1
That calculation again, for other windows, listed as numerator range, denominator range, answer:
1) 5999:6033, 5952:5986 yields 1.00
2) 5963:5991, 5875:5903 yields 1.15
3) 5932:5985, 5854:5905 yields 1.06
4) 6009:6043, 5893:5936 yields 1.06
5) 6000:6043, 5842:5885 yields 1.01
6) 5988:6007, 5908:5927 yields 1.02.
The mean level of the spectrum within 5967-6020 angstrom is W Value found 23.4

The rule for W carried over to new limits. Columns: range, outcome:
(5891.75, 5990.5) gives 22.8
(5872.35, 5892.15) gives 21.1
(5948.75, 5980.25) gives 23.1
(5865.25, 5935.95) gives 22.1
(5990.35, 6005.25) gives 23.5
